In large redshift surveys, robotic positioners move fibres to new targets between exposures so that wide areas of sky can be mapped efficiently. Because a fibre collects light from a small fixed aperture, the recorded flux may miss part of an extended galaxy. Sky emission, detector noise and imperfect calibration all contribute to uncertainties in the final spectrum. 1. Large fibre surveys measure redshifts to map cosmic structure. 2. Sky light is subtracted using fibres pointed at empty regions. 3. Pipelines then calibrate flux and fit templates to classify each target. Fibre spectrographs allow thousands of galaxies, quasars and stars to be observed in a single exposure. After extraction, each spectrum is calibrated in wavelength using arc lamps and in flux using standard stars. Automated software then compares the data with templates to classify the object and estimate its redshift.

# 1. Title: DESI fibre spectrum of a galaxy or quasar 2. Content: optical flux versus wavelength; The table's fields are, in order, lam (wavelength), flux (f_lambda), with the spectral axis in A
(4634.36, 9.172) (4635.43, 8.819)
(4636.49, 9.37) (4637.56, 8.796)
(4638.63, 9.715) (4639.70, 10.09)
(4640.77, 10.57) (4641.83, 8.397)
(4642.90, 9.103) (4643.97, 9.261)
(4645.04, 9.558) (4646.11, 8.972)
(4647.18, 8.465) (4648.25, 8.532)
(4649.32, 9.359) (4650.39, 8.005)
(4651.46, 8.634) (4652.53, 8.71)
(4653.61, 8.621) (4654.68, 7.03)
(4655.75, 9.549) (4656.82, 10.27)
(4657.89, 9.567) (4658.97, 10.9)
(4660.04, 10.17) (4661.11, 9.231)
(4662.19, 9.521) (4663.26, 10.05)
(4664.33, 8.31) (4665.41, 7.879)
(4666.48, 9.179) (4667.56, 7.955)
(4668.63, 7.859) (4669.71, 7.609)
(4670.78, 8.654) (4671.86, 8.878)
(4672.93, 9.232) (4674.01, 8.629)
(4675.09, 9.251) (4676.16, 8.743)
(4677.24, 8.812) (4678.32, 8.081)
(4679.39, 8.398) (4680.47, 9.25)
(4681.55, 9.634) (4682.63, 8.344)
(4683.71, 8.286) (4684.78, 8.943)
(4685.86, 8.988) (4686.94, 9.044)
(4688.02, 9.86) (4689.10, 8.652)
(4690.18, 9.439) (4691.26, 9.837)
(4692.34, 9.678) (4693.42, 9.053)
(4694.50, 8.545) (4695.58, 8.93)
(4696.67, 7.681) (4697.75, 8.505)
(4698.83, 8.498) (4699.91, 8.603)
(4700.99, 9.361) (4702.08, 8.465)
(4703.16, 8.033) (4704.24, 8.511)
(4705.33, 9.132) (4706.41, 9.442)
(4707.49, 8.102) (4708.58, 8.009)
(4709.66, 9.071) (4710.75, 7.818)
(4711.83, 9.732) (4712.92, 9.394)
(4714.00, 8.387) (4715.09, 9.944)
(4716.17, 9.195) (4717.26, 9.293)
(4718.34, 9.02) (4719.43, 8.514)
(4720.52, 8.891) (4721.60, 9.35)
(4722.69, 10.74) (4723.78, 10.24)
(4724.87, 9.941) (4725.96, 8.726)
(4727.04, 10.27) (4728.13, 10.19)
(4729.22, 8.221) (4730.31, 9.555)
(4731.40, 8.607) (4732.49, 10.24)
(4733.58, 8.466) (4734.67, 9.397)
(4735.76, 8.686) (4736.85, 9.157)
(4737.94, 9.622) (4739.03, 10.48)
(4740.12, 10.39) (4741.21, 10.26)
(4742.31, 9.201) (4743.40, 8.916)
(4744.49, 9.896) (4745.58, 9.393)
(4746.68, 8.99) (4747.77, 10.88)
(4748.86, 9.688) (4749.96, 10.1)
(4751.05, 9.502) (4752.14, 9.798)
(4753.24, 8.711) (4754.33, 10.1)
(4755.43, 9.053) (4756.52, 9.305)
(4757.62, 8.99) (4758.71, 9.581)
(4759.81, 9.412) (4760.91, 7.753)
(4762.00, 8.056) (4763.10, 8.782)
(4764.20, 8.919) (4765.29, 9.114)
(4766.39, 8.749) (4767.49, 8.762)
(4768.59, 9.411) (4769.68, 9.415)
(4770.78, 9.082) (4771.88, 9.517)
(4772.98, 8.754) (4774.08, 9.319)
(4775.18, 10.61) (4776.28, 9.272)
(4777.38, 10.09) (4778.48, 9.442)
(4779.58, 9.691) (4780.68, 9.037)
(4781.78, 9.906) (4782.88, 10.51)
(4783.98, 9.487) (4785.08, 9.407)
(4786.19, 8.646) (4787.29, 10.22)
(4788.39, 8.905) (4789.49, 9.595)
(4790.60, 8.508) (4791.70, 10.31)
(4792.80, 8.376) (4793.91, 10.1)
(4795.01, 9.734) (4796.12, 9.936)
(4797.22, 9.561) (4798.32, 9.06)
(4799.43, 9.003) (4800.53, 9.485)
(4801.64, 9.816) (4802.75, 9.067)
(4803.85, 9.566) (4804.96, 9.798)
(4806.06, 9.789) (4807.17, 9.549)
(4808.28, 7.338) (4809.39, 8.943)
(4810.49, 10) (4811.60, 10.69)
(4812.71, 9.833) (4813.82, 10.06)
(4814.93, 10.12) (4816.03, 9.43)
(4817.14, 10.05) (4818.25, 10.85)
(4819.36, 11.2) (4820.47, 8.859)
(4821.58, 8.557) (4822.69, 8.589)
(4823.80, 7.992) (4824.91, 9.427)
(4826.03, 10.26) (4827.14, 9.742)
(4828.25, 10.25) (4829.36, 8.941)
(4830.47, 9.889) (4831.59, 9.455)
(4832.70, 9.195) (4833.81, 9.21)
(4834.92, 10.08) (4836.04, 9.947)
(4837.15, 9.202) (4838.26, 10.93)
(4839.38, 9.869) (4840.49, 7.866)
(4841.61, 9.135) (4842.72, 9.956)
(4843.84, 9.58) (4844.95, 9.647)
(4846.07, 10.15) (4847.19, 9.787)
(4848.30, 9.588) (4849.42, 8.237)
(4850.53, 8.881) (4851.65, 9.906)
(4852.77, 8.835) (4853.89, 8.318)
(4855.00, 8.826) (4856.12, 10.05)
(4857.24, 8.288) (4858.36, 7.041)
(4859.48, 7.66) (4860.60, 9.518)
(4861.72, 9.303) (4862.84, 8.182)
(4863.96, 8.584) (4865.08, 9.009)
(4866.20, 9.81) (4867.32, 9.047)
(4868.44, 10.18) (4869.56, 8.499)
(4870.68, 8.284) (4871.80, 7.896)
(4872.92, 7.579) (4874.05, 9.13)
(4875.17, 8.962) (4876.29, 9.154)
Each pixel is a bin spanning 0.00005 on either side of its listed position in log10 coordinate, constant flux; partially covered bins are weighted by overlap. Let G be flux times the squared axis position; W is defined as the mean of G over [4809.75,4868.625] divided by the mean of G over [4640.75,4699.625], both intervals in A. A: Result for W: 1.13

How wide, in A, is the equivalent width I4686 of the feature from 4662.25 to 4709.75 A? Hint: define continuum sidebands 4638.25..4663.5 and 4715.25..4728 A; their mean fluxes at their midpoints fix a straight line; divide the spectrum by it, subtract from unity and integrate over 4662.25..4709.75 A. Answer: 3.1 A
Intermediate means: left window 9.25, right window 9.51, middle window 8.77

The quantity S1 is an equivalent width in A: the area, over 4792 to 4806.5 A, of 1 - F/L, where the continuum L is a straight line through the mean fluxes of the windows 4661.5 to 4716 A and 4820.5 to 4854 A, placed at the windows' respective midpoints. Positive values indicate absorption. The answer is -0.4 A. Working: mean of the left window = 8.81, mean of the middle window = 9.5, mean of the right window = 9.39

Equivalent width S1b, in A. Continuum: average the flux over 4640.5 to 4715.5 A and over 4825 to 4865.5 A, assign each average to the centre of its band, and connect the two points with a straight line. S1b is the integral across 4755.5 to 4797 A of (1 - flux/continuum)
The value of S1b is -0.9 A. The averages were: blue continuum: 8.89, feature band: 9.32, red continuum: 9.26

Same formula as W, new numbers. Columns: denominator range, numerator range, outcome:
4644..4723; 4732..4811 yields 1.09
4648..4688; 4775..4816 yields 1.13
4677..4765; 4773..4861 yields 1.07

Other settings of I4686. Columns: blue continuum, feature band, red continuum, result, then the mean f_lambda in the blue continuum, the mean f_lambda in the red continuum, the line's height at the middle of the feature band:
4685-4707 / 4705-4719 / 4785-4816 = 0.06 A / 8.91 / 9.48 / 9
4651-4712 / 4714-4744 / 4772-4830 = -1.05 A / 8.86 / 9.53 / 9.13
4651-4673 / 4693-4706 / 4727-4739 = 0.75 A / 8.94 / 9.32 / 9.14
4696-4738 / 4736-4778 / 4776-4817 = -0.47 A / 9.04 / 9.53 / 9.29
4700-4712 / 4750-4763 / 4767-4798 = 0.09 A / 8.66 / 9.49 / 9.21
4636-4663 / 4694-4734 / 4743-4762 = 1.30 A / 9.22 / 9.38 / 9.32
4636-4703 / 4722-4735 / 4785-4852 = -0.53 A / 8.95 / 9.51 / 9.17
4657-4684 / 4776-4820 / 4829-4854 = -1.43 A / 8.92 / 9.44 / 9.31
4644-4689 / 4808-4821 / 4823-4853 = -0.60 A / 8.9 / 9.48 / 9.4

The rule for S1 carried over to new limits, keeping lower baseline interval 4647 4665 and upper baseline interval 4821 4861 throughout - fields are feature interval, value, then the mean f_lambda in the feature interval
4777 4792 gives -0.54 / 9.54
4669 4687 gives 0.78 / 8.74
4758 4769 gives 0.41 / 8.85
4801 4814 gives -0.43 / 9.52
